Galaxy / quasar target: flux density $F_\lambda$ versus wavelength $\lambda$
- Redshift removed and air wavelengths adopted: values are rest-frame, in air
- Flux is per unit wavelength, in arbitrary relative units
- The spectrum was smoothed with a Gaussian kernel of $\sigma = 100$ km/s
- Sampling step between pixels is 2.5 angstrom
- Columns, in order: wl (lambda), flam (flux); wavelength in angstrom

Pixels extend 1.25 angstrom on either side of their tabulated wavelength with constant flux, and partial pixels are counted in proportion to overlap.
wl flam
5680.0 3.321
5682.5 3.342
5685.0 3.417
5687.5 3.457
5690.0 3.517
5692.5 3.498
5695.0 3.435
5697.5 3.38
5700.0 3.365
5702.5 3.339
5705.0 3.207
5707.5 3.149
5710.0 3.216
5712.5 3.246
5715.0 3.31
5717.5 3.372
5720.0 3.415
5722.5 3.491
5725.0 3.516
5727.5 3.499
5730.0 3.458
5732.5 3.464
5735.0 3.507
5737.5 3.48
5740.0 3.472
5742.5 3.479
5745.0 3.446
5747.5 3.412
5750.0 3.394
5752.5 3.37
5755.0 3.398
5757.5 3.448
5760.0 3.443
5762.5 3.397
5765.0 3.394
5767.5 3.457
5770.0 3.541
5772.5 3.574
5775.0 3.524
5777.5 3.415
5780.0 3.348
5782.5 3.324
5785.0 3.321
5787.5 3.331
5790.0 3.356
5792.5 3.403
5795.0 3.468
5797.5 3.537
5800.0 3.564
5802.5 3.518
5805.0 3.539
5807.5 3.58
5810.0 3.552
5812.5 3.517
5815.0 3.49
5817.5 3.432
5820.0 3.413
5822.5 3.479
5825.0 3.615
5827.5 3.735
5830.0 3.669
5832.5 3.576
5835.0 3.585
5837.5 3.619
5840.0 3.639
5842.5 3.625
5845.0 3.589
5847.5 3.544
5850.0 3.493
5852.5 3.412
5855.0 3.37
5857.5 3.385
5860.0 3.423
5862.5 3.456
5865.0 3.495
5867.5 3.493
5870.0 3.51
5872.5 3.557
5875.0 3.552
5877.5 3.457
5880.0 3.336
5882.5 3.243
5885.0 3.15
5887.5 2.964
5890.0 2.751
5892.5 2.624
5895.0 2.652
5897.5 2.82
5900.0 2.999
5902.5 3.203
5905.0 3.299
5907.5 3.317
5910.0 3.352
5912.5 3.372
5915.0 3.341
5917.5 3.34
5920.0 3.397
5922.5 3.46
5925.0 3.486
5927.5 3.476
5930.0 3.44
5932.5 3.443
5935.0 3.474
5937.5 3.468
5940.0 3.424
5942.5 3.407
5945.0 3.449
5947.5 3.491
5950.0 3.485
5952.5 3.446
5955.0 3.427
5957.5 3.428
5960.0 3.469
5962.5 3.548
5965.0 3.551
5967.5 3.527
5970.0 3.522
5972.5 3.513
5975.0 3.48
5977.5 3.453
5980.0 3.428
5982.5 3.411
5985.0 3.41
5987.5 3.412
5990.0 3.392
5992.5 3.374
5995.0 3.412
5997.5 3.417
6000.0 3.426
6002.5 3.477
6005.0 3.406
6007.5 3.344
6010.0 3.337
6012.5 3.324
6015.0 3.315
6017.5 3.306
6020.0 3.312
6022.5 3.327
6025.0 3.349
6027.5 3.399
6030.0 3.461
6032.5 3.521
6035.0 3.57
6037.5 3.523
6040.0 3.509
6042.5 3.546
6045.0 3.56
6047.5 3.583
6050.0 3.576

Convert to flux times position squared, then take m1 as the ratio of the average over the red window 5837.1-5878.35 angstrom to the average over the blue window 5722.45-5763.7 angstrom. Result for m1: 1.1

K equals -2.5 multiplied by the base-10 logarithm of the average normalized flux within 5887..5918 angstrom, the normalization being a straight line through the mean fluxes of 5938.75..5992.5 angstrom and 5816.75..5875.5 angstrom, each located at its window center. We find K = 0.139 mag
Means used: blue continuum 3.53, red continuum 3.46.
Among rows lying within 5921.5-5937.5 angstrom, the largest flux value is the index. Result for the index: 3.486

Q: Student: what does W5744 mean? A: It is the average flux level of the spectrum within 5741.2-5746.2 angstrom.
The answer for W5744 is 3.46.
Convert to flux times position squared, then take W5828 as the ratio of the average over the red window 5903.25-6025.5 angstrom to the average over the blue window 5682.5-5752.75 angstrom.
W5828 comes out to 1.09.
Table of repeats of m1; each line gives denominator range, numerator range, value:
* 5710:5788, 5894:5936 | 1.02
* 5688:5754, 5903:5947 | 1.07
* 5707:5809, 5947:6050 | 1.09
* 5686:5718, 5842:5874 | 1.10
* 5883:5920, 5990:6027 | 1.13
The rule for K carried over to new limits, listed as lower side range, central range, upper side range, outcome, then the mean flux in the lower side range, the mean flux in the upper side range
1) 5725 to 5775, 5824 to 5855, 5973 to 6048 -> -0.04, 3.46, 3.43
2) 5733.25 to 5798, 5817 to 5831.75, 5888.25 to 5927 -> -0.08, 3.43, 3.16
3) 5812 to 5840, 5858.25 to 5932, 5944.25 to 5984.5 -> 0.08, 3.56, 3.48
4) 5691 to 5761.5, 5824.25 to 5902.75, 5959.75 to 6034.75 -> 0.02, 3.4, 3.42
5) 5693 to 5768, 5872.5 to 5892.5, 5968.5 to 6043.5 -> 0.07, 3.4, 3.42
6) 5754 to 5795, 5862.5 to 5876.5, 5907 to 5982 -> -0.02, 3.42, 3.45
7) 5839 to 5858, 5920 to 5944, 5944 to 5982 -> 0.01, 3.51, 3.48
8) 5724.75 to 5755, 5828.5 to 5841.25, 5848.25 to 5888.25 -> -0.06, 3.45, 3.4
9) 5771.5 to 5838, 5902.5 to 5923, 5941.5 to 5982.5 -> 0.04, 3.5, 3.47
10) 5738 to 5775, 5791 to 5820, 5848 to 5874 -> -0.02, 3.45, 3.46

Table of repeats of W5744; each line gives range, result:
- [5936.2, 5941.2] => 3.45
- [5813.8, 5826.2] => 3.49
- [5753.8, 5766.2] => 3.42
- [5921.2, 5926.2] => 3.47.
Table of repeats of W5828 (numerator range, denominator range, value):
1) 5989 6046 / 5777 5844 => 1.04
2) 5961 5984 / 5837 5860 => 1.04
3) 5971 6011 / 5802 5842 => 1.02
